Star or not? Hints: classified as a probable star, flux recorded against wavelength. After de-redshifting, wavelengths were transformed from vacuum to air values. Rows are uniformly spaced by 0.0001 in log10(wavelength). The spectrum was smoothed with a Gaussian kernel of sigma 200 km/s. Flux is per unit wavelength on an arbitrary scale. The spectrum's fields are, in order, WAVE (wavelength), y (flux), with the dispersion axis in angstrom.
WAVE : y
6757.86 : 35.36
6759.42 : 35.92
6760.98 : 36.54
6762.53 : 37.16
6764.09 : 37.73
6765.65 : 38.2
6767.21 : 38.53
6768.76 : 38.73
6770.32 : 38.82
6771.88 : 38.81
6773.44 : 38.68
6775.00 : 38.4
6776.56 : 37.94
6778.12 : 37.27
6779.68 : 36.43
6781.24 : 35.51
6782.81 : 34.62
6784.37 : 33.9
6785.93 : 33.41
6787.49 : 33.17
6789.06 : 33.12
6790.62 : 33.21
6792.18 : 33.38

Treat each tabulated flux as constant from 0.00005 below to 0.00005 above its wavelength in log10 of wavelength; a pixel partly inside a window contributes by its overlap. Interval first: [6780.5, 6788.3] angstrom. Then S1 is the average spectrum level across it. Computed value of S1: 34.1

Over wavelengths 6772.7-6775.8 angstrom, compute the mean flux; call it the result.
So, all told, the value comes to 38.5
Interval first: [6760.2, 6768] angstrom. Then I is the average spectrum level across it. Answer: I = 37.7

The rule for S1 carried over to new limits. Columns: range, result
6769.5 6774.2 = 38.7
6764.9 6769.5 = 38.5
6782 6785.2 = 34.2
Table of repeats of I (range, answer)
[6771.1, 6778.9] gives 38.2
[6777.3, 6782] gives 36.4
